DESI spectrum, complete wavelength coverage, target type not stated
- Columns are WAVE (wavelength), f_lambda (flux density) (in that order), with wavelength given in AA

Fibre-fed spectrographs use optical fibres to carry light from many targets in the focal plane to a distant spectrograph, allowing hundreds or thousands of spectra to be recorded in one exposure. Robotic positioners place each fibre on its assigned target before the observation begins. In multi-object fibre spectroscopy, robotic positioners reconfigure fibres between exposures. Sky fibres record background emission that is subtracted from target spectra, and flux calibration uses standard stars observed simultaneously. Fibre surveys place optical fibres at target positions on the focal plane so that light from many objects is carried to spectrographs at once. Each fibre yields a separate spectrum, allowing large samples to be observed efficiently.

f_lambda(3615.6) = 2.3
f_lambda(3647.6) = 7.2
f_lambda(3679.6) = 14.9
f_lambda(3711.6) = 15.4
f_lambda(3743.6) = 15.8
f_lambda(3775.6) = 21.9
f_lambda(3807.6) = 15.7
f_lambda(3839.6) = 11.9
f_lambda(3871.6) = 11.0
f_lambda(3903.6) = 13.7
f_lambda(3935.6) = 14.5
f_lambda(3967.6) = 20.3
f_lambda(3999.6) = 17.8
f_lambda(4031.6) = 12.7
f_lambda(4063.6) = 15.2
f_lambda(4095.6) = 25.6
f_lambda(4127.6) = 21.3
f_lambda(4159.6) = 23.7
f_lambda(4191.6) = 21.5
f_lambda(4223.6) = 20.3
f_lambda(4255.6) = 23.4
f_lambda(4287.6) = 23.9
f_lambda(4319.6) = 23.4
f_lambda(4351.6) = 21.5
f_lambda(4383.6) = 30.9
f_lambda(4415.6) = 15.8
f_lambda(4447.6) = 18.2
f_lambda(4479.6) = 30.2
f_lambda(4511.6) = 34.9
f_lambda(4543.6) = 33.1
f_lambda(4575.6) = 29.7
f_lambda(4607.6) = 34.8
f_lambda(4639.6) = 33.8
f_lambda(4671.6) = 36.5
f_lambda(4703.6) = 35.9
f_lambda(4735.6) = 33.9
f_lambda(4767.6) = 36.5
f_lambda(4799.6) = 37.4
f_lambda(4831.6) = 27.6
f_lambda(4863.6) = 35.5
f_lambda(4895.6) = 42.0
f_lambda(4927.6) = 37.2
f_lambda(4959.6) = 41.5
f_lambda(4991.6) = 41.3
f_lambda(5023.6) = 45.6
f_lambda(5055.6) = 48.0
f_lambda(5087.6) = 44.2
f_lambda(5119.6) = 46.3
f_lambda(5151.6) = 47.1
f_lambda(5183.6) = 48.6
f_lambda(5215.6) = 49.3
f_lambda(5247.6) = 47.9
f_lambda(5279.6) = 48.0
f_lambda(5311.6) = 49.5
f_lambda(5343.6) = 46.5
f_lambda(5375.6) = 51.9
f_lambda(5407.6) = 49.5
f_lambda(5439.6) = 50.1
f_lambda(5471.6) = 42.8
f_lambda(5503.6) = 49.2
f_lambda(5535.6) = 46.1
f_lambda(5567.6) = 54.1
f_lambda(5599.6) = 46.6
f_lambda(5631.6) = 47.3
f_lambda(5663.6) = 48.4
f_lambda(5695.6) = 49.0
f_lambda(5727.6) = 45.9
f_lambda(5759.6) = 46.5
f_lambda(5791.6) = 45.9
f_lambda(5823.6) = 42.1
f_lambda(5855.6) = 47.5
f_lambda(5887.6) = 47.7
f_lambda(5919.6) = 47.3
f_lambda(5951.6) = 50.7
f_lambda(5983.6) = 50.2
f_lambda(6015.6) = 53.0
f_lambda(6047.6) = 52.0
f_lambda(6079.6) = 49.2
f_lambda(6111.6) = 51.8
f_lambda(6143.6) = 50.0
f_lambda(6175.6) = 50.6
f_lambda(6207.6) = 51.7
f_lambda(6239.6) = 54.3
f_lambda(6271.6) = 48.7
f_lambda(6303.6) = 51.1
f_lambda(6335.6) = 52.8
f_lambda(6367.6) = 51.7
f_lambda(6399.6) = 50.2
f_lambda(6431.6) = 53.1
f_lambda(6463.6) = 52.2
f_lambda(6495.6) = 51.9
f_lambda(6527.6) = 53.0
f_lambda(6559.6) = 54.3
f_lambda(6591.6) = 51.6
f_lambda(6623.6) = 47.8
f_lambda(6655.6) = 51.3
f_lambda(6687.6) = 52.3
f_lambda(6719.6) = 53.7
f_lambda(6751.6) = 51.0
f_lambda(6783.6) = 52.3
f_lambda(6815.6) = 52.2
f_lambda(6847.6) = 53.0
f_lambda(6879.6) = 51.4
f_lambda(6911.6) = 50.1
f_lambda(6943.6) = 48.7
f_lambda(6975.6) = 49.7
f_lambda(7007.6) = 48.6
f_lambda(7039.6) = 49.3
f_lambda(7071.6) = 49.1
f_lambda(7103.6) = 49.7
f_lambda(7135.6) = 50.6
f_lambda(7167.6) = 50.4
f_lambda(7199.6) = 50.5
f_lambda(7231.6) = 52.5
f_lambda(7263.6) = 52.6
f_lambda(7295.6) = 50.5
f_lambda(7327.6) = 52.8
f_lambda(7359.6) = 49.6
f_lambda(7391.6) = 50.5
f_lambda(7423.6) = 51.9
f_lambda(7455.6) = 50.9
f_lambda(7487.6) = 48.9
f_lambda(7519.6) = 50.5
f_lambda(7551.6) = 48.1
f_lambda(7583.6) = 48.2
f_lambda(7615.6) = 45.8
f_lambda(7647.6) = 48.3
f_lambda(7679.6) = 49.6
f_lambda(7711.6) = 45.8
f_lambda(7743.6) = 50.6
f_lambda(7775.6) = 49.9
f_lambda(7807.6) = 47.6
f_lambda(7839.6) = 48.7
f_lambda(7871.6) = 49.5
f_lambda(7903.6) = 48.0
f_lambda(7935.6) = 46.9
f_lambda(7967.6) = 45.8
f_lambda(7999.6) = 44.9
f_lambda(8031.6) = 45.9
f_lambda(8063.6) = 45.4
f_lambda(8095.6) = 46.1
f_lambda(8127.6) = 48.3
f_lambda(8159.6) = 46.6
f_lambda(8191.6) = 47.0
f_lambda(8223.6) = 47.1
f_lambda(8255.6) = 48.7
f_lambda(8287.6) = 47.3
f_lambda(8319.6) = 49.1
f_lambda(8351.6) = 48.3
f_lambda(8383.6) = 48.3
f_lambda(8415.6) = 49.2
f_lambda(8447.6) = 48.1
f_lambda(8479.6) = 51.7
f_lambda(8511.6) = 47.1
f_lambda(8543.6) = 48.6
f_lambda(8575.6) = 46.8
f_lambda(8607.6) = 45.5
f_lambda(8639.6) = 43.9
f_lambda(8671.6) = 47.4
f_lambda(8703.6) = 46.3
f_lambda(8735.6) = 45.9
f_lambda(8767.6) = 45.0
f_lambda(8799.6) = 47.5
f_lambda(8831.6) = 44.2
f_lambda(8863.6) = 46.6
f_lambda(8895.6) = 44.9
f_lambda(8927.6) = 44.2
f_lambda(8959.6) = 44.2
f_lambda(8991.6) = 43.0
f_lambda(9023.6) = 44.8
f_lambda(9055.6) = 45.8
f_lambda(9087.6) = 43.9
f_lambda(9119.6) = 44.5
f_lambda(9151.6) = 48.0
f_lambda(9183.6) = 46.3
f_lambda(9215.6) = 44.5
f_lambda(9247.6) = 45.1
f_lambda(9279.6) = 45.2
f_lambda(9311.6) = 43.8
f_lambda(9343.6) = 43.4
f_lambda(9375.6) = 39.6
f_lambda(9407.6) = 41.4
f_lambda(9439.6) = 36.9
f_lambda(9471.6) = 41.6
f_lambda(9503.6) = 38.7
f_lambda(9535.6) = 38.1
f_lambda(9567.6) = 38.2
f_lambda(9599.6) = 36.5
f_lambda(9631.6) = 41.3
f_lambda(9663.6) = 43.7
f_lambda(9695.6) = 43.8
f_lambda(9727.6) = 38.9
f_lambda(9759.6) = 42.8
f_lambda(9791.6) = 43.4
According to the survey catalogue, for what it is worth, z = 0.12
